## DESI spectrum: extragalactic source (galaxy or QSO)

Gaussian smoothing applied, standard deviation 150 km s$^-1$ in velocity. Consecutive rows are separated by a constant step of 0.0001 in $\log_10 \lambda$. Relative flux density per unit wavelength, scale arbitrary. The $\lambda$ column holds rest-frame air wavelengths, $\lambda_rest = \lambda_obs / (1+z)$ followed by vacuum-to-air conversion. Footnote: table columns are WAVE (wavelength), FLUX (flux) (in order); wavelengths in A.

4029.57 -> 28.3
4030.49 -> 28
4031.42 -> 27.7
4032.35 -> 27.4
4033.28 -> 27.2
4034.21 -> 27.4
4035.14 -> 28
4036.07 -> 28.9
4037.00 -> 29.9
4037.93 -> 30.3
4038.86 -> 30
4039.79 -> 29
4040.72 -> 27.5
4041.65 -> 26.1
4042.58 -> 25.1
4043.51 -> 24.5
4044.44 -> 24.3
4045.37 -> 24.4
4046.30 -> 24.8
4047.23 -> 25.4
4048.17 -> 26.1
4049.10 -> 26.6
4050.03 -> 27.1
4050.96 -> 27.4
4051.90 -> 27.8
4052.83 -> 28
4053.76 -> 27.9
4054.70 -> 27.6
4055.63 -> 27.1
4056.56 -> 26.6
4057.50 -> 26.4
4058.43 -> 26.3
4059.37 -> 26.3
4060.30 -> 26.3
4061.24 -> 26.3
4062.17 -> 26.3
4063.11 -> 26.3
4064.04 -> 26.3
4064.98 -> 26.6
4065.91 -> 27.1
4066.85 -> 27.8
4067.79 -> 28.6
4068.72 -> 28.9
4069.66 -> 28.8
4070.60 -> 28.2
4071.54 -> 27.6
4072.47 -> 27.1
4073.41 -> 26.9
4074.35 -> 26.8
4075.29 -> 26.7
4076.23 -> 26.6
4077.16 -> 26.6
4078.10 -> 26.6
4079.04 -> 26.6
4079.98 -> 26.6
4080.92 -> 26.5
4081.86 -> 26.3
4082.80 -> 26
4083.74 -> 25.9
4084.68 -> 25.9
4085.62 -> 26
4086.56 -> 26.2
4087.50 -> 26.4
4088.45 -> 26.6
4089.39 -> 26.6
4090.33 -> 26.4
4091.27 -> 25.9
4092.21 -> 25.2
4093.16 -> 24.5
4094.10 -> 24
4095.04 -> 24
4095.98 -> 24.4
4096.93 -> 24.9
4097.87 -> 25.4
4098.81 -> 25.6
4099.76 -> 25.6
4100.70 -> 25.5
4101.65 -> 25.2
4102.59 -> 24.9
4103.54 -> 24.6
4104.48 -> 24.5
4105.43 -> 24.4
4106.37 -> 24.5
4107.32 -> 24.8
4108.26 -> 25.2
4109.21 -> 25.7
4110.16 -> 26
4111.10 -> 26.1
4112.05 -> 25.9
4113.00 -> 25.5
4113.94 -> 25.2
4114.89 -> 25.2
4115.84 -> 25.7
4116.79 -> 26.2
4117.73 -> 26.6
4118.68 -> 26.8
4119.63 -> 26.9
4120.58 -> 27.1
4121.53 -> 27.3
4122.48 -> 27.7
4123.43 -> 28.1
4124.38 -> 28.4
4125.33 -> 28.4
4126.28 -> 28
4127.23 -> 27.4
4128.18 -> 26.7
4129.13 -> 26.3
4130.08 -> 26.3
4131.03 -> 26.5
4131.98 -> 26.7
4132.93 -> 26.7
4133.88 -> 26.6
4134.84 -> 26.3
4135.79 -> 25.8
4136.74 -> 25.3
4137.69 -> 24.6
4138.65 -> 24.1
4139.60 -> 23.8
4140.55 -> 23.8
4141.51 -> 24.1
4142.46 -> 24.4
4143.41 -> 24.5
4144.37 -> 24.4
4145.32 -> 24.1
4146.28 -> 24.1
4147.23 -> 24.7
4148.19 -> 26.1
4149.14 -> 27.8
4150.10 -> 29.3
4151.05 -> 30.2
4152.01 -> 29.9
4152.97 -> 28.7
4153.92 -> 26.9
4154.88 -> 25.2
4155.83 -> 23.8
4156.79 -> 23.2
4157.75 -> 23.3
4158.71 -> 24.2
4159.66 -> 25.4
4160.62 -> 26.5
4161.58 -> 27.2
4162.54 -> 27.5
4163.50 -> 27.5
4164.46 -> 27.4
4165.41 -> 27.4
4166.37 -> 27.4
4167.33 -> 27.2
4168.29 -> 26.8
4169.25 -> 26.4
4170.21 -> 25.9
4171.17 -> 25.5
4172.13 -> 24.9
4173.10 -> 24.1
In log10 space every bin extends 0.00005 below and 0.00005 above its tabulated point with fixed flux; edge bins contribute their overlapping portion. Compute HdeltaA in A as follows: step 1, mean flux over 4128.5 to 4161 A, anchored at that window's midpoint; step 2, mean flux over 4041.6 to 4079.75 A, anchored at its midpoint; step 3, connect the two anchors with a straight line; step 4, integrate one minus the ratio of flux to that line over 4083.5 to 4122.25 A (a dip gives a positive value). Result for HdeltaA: 0.89 A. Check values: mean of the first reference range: 26.7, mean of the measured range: 25.6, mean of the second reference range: 25.7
